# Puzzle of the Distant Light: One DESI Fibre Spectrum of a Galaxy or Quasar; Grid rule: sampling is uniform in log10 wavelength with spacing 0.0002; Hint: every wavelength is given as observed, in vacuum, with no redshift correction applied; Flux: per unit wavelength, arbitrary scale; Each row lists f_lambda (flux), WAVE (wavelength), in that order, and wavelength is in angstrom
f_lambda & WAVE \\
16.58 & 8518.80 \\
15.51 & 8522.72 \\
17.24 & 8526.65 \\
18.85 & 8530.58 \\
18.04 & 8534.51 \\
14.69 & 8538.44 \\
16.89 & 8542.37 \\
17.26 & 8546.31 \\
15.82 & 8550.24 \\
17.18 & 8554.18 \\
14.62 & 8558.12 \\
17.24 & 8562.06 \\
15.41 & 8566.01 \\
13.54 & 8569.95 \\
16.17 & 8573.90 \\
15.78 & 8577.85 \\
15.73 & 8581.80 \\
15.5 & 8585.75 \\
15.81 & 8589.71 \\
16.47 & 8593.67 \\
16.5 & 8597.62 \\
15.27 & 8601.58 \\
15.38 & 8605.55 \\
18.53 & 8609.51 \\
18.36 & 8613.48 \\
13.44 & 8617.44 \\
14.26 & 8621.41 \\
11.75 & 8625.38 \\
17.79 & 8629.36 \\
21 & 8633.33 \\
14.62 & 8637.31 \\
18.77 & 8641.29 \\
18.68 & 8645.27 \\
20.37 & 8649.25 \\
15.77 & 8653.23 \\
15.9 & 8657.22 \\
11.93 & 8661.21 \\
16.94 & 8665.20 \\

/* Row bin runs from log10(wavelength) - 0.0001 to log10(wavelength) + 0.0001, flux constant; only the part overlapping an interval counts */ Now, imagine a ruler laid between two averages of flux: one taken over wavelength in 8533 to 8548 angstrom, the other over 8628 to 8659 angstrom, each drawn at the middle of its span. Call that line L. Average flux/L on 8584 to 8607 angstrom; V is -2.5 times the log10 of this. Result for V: 0.10 mag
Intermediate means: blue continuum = 16.7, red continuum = 17.9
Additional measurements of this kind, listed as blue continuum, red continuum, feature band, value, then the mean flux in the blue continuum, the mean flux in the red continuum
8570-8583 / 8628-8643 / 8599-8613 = 0.014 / 15.6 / 18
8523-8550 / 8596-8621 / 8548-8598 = 0.048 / 17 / 16.1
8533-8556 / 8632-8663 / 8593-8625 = 0.074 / 16.6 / 17.1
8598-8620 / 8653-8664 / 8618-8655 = -0.113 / 16.2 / 14.5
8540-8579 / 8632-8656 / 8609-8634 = 0.091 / 16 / 18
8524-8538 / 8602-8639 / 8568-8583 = 0.104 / 17.5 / 16.1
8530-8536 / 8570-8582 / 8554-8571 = 0.061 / 18.4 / 15.5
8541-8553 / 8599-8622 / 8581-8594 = 0.029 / 16.7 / 16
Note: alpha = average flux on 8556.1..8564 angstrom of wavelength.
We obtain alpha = 15.9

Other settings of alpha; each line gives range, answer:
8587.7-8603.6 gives 16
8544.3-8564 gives 16.4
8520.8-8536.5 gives 17.4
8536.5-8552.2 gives 16.2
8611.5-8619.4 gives 15.9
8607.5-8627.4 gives 15.3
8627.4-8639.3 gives 17.8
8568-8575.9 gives 14.9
